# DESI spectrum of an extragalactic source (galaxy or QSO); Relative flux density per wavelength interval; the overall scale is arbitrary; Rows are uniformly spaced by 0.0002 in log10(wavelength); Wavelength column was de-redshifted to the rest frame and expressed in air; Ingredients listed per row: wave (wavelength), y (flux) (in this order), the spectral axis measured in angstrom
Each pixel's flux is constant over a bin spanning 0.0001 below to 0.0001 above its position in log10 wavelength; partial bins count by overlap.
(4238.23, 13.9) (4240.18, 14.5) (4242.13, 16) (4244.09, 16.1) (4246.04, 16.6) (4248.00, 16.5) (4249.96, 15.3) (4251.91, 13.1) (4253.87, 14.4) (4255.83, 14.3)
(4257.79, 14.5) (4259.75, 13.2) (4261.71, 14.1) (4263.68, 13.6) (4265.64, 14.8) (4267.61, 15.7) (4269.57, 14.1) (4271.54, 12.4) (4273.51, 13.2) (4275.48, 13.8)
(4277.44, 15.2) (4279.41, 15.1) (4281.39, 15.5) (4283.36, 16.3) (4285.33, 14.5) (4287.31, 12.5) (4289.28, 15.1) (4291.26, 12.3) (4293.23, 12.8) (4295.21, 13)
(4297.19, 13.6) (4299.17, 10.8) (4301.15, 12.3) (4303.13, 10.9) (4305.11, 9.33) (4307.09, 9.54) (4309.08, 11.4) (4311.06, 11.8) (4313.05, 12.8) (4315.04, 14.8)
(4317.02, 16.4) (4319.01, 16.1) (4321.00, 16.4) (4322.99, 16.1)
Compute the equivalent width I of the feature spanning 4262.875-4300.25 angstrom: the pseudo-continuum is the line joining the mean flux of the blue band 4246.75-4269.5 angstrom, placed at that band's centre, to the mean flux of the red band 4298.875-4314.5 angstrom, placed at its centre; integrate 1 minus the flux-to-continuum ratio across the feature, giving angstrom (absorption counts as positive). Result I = -2.9 angstrom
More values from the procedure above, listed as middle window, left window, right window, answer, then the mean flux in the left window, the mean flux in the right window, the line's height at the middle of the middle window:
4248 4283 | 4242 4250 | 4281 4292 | 2.14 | 16.2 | 14.4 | 15.3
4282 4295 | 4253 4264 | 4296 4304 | -1.43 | 14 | 11.9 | 12.5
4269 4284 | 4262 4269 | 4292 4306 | -0.83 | 14.6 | 11.8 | 13.7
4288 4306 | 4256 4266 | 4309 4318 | 1.98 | 14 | 13.7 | 13.8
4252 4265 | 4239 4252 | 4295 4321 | 0.87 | 15.6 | 12.7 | 15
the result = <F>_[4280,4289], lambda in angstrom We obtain 14.7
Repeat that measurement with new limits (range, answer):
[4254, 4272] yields 14.1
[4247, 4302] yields 14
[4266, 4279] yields 14.2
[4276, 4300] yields 13.9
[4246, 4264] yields 14.5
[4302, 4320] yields 12.6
